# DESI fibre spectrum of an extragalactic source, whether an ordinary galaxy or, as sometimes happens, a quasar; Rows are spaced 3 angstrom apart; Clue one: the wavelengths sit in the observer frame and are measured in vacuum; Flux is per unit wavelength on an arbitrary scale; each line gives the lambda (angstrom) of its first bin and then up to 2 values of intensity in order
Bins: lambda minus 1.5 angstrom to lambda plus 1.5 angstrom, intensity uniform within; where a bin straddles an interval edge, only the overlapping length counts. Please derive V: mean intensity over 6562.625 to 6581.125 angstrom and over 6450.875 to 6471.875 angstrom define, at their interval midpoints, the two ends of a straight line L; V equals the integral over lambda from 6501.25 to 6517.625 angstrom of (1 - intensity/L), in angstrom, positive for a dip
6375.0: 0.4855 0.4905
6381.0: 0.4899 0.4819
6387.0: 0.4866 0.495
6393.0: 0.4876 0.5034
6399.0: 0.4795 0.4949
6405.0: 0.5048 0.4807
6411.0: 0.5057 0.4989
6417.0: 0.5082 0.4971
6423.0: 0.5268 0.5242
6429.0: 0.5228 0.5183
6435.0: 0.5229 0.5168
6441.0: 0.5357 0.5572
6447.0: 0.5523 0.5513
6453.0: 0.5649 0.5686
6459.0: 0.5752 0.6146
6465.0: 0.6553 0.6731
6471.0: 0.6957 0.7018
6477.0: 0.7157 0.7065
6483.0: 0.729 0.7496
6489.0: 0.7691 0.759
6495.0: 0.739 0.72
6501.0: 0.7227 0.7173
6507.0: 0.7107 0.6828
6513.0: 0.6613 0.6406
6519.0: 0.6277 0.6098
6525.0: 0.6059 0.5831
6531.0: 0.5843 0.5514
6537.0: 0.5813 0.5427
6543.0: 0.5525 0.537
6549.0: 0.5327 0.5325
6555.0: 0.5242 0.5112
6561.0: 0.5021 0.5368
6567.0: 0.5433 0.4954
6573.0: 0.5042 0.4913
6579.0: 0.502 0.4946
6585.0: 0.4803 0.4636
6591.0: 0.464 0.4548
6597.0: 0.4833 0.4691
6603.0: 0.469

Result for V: -3.27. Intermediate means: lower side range 0.617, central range 0.685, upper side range 0.511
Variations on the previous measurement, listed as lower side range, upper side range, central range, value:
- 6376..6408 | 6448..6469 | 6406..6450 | 2.3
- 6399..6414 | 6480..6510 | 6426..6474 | 2.7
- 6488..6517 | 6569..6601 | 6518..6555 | 3.0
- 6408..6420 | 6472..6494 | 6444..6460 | 1.7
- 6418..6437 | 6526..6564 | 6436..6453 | -0.7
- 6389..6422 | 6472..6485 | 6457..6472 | 0.8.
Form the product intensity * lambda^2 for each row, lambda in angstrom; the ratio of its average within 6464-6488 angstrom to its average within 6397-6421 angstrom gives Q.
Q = 1.5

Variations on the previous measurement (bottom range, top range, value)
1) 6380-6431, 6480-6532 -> 1.41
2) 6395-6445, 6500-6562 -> 1.20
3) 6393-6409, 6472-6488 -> 1.50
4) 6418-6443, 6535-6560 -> 1.07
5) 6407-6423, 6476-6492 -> 1.50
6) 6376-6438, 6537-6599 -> 1.07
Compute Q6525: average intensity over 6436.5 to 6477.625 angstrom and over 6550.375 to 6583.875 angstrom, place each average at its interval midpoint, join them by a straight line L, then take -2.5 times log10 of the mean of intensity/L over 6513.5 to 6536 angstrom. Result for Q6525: -0.10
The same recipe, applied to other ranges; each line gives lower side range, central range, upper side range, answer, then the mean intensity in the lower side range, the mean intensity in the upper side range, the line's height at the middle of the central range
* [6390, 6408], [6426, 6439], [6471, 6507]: 0.12 mag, 0.493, 0.728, 0.58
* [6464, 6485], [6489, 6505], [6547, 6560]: -0.14 mag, 0.699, 0.525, 0.649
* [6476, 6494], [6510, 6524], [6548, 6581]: 0.02 mag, 0.739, 0.515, 0.649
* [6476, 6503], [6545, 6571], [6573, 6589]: 0.05 mag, 0.735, 0.489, 0.551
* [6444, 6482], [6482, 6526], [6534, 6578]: -0.19 mag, 0.63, 0.528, 0.585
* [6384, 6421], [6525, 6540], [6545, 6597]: -0.15 mag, 0.495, 0.503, 0.501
